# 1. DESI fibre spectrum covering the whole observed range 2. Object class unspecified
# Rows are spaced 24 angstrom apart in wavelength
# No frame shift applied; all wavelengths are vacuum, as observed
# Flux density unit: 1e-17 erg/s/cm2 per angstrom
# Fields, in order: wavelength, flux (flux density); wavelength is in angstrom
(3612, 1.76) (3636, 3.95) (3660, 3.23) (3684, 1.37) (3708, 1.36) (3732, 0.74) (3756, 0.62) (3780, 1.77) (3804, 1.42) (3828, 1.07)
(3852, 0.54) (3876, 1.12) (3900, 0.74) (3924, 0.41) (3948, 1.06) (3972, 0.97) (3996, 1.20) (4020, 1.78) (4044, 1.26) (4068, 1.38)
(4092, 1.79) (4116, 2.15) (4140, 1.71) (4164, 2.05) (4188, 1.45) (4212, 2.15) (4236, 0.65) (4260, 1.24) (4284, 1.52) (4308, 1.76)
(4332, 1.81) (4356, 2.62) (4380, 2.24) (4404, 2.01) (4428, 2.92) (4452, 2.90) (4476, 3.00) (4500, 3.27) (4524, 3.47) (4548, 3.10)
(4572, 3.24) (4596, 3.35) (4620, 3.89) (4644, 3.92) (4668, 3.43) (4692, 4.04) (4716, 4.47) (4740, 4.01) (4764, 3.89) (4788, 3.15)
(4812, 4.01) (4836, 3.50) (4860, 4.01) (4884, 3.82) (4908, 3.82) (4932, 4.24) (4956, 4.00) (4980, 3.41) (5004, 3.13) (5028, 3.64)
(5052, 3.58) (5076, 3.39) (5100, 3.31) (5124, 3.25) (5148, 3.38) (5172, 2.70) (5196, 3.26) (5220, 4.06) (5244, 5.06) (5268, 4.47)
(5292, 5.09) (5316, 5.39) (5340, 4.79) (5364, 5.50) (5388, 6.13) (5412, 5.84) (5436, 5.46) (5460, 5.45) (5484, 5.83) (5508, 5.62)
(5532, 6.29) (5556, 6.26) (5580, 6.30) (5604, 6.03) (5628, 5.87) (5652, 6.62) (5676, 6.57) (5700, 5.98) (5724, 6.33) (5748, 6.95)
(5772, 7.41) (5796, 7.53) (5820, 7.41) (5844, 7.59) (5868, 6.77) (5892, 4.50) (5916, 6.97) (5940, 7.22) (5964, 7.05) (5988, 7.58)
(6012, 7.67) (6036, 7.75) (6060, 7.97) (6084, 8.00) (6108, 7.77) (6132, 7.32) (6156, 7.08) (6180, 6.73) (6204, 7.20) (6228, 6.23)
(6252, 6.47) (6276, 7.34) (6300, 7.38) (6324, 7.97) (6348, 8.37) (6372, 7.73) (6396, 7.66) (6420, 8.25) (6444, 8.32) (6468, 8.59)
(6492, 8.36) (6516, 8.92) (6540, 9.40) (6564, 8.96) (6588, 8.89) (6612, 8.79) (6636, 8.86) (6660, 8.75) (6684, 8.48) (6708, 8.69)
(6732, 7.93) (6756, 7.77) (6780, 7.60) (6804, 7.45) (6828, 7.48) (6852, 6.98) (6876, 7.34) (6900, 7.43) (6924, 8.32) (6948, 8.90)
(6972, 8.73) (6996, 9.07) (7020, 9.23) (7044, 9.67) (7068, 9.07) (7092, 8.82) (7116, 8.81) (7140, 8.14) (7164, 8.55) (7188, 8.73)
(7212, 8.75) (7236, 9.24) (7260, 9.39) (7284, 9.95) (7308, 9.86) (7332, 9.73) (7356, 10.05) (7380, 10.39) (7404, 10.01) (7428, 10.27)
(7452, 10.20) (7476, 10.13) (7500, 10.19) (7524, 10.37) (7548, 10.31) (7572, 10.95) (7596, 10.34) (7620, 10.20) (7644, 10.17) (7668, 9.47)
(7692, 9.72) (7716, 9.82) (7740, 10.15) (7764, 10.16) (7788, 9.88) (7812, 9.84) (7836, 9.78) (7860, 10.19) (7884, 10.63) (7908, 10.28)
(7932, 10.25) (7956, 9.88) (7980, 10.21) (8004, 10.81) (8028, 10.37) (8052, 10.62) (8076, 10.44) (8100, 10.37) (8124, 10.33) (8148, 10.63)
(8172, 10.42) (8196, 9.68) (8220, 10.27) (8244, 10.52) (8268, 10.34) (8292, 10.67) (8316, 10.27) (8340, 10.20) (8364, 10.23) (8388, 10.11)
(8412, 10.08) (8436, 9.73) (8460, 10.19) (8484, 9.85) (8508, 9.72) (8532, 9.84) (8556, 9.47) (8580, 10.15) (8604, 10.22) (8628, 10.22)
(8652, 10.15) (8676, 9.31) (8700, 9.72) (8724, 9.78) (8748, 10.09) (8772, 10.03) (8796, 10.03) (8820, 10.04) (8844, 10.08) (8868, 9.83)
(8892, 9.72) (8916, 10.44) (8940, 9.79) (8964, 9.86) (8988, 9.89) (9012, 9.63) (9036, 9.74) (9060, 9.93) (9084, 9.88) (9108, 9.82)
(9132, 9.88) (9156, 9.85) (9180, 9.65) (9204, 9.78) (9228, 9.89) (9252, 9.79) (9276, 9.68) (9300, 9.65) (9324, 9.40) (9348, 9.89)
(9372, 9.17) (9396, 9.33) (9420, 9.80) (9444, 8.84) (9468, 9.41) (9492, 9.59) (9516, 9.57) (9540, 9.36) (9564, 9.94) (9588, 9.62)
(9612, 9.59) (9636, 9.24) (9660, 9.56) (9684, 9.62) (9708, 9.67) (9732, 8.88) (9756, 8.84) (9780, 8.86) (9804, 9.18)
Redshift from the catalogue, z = 0.000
